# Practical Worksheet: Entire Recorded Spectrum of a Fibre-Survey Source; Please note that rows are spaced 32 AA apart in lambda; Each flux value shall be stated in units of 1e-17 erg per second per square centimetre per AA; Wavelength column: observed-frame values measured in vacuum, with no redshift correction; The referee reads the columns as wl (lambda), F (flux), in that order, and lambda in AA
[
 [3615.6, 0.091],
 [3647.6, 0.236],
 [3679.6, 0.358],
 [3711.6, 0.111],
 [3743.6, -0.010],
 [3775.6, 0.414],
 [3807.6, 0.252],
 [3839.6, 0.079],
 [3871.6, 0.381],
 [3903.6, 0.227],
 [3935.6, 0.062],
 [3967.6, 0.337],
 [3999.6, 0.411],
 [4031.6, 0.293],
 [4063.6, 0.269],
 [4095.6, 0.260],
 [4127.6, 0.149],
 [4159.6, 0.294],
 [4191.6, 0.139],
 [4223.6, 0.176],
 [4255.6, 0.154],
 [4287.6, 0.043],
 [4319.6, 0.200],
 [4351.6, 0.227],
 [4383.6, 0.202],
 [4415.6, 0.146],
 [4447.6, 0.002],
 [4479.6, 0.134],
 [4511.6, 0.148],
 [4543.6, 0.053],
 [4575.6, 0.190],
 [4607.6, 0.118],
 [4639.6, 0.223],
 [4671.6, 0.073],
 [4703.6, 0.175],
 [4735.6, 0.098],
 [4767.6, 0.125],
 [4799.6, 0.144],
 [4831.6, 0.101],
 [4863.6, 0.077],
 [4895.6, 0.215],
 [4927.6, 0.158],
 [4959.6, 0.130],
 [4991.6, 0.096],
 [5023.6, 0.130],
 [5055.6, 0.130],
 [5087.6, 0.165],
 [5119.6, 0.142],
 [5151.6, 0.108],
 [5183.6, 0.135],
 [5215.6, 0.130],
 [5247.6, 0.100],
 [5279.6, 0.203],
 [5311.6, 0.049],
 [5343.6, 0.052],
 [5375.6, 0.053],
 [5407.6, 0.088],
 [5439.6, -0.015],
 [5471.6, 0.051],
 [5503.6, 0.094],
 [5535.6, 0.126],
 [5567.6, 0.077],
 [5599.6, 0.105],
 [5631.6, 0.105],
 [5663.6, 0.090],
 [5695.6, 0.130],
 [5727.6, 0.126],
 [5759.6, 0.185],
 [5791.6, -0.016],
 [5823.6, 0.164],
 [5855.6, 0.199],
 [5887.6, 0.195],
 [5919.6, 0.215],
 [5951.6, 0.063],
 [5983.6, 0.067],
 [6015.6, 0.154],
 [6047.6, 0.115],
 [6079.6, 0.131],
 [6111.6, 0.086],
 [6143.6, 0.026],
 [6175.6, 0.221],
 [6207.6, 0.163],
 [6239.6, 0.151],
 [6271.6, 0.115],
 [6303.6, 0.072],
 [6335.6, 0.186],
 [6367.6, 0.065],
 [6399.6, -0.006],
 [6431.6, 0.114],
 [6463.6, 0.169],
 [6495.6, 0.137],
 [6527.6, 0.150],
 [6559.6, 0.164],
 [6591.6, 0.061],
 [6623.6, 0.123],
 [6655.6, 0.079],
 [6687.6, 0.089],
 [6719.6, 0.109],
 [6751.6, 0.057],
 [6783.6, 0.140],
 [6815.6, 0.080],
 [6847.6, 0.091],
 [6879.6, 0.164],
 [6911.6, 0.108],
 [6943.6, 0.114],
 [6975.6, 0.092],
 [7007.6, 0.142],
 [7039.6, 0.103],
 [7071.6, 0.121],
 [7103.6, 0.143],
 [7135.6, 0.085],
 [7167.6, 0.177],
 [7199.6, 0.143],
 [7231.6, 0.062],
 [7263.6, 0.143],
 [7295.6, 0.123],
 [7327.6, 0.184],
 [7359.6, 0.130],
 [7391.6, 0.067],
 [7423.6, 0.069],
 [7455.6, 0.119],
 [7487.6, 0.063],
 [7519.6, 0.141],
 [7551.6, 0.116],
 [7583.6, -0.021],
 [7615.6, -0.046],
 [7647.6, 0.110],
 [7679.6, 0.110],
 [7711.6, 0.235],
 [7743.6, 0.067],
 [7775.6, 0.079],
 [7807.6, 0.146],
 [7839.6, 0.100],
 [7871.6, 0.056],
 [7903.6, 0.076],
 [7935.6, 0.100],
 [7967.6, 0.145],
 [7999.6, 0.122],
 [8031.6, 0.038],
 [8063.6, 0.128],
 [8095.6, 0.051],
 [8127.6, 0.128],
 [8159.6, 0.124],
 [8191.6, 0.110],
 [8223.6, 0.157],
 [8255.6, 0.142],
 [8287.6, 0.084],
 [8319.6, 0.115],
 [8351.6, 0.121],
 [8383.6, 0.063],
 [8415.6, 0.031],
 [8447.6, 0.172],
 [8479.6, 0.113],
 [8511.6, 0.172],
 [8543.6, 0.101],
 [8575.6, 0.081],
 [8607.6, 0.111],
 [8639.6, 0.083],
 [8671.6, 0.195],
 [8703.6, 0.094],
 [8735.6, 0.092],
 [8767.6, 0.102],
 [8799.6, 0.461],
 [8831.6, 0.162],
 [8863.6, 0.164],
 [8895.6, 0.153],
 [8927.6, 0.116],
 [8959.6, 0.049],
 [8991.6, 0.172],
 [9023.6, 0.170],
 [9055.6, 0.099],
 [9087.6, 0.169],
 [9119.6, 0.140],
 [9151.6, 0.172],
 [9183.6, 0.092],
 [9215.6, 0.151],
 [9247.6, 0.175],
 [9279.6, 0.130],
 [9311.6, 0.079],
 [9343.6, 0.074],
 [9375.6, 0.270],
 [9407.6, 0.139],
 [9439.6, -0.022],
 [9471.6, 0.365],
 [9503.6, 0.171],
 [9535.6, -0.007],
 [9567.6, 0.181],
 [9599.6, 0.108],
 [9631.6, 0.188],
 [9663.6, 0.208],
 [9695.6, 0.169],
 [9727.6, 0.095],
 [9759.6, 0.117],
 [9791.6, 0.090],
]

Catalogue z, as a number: 1.359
